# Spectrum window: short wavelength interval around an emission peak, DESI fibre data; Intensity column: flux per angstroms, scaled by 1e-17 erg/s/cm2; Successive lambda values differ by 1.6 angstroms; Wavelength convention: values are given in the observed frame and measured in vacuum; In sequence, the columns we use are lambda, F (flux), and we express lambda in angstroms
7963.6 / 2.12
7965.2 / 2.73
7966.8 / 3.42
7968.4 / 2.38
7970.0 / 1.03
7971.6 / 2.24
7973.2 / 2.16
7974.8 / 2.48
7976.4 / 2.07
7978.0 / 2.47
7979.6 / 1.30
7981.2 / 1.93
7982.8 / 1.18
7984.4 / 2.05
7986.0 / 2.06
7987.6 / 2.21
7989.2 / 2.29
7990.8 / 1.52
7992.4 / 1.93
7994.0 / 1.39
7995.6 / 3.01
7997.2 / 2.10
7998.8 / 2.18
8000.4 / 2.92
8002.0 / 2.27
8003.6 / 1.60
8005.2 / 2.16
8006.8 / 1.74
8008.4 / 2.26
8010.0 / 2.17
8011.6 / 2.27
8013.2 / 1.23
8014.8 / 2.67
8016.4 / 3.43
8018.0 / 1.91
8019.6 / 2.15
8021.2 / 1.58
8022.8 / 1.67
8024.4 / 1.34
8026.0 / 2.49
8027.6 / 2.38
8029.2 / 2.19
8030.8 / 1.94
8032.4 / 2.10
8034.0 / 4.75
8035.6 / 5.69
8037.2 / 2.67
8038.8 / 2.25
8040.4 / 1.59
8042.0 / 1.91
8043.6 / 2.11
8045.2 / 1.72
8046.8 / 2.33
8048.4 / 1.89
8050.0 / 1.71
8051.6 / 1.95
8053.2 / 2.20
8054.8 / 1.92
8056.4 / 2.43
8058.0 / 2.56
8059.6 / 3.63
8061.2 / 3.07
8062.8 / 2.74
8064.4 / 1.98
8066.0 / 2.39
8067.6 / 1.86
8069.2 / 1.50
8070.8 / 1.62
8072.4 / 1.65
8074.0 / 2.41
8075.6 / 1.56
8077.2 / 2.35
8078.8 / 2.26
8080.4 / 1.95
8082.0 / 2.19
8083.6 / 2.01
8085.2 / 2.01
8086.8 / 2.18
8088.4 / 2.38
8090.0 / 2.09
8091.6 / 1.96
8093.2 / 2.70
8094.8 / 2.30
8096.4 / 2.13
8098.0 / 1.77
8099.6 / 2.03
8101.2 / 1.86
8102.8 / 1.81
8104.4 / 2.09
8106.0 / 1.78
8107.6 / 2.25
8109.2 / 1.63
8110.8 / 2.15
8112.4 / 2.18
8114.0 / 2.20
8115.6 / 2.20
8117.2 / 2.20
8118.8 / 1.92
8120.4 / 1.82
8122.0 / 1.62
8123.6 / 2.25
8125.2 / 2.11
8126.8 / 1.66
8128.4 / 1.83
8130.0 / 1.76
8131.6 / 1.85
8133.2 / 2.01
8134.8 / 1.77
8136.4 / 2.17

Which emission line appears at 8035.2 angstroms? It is Halpha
